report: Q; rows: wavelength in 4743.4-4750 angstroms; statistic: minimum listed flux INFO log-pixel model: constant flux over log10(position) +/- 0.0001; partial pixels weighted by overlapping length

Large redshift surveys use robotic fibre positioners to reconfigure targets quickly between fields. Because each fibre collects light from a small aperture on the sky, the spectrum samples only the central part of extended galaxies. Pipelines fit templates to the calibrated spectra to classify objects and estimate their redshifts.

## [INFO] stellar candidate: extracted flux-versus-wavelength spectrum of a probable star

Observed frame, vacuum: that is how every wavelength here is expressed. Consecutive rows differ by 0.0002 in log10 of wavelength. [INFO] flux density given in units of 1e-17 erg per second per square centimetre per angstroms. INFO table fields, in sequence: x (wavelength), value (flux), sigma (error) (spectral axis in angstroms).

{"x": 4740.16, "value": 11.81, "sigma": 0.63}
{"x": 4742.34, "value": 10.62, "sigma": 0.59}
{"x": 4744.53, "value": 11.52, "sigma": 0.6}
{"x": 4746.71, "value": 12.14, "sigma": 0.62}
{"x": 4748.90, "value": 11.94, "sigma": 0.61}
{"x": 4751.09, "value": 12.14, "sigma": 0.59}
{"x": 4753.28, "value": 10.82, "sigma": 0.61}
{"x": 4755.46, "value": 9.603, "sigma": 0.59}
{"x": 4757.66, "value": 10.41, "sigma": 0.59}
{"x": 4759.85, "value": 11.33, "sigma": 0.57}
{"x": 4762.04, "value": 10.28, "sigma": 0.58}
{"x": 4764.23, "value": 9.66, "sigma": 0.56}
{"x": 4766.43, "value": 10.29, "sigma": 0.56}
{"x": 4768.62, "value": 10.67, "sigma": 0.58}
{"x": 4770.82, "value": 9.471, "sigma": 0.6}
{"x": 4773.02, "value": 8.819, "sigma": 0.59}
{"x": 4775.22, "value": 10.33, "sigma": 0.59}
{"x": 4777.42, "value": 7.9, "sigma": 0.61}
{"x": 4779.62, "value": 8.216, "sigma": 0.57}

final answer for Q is 11.52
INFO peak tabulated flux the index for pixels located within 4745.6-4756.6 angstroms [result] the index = 12.14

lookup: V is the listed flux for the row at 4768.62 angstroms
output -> 10.67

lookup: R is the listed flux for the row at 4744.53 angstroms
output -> 11.52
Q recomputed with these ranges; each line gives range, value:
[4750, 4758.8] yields 9.603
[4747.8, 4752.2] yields 11.94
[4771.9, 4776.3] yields 8.819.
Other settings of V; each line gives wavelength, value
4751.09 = 12.14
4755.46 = 9.603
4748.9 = 11.94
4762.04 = 10.28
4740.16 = 11.81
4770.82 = 9.471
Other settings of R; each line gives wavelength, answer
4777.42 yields 7.9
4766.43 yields 10.29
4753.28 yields 10.82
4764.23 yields 9.66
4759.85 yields 11.33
